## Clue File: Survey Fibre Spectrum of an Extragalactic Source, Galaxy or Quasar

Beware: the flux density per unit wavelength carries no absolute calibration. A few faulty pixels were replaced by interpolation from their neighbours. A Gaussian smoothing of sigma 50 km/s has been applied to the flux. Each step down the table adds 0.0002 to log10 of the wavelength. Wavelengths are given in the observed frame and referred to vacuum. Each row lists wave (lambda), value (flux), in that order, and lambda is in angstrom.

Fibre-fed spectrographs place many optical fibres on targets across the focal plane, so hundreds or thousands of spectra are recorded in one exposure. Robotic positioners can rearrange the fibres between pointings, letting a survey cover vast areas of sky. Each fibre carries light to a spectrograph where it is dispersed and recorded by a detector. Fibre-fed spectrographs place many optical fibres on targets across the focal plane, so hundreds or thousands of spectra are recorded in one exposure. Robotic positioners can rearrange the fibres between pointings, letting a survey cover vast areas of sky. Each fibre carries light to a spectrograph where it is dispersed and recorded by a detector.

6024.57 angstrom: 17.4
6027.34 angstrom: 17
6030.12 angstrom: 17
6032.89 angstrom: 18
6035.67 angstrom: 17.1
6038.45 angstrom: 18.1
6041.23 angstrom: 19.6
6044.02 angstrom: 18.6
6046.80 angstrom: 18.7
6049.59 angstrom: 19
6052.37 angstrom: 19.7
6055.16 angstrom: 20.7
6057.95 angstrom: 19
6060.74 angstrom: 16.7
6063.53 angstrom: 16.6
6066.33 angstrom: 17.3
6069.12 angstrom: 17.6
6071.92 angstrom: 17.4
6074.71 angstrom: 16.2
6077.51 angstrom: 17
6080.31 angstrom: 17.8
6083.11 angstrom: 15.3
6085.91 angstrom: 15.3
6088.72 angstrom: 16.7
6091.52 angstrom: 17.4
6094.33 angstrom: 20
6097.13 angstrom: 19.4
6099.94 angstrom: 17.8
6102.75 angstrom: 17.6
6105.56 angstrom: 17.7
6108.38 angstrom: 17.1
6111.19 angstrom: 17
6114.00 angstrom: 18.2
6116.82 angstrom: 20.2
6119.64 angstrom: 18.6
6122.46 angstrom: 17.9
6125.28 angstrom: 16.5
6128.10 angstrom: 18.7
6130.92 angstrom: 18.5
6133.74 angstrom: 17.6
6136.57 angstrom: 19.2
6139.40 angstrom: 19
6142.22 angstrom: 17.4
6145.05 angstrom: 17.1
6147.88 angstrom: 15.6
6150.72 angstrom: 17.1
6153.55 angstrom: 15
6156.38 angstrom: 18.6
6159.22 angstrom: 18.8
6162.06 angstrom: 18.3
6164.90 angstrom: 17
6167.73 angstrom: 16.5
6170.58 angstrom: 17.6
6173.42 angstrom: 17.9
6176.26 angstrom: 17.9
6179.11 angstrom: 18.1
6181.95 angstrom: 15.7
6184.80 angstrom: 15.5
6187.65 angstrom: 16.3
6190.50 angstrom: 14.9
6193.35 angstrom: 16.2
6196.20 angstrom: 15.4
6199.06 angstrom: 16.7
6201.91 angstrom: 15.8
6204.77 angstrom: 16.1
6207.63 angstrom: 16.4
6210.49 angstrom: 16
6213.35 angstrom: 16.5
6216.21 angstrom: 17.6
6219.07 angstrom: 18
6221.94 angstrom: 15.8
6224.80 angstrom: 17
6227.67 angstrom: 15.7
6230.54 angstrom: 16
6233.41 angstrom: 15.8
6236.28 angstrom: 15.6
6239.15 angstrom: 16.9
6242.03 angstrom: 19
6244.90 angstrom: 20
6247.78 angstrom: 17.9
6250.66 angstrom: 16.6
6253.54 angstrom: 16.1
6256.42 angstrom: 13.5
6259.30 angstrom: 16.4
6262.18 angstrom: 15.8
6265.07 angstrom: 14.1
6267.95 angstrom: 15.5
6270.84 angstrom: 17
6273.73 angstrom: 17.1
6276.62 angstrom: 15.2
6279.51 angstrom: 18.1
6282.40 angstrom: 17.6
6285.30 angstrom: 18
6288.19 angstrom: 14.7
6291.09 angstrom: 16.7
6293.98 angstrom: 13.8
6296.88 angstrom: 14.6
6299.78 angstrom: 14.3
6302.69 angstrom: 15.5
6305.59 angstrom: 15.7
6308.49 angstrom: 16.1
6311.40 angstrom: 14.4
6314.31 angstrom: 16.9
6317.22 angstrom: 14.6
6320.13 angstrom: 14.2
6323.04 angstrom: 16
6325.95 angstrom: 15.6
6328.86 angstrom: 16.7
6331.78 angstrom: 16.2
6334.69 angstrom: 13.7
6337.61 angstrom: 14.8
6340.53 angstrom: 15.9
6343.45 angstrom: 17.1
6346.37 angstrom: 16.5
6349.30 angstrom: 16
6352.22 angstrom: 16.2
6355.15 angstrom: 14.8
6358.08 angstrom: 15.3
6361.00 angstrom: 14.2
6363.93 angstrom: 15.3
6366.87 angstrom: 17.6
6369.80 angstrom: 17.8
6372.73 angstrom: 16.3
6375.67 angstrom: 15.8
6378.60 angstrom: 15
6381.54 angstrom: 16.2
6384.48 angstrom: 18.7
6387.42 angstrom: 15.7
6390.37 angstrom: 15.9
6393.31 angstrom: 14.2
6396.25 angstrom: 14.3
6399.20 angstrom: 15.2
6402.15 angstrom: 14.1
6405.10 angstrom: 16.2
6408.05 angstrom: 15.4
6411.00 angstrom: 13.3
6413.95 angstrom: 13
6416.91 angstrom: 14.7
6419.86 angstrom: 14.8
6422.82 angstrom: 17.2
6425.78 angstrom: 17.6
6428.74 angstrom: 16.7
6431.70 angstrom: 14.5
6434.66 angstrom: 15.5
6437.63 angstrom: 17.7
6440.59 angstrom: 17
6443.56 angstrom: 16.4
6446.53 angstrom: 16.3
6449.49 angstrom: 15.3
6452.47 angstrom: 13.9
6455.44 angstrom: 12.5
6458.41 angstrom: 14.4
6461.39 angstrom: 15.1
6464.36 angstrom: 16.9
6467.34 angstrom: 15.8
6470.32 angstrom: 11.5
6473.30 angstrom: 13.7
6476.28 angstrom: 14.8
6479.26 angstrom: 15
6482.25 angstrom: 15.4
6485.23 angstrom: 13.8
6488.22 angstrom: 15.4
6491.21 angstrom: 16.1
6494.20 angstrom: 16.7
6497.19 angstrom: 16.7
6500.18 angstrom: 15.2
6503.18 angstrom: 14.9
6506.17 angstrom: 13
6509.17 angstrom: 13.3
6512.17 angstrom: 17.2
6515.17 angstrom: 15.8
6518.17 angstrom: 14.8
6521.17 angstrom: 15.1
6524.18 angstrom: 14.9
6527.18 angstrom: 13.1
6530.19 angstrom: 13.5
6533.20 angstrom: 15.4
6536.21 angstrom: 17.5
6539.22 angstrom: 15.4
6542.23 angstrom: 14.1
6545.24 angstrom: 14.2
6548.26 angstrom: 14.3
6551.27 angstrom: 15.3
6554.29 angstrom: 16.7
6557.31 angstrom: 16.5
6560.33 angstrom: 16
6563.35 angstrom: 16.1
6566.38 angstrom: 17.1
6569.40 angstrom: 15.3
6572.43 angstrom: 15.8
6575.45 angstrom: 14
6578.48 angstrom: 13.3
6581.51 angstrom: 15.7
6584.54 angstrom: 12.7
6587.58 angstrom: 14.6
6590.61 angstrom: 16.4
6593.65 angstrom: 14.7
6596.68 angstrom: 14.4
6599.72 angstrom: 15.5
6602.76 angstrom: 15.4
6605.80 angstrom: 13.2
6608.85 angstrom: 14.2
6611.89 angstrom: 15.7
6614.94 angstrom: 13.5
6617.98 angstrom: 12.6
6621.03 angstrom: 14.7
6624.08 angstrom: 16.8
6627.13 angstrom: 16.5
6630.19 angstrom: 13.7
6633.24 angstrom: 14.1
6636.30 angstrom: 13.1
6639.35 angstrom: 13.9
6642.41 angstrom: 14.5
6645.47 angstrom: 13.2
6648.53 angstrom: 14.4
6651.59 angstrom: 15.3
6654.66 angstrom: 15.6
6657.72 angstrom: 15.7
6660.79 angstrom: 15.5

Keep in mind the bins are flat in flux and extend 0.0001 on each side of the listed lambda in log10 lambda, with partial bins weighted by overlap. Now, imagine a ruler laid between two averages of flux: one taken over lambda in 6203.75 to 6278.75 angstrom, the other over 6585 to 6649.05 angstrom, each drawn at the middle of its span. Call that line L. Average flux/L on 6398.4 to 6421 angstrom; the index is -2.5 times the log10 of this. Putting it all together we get 0.07 mag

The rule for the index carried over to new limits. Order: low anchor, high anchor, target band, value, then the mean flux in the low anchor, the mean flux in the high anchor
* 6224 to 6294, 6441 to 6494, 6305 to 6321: 0.05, 16.5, 14.9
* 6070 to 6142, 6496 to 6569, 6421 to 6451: -0.04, 17.8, 15.2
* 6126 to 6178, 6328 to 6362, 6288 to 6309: 0.07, 17.6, 15.6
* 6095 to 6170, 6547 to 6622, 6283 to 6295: 0.05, 17.8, 15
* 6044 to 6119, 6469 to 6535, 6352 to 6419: 0.02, 17.8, 14.8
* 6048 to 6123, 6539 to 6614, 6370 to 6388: -0.02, 17.8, 15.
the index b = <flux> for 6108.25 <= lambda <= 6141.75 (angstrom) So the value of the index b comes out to 18.2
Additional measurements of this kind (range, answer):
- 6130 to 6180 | 17.6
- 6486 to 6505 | 15.7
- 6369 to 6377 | 16.5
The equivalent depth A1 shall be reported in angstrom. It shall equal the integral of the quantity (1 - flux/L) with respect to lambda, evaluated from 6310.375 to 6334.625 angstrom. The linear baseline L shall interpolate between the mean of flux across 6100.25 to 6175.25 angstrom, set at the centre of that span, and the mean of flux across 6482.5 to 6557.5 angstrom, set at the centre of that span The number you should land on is 1.4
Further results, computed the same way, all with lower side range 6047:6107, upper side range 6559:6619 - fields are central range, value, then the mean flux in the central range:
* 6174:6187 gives 0.2 angstrom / 16.8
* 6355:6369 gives 0.4 angstrom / 15.6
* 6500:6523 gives 0.6 angstrom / 14.9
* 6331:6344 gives 0.7 angstrom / 15.4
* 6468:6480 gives 1.3 angstrom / 13.8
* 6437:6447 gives -0.7 angstrom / 16.8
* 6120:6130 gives -0.2 angstrom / 17.8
